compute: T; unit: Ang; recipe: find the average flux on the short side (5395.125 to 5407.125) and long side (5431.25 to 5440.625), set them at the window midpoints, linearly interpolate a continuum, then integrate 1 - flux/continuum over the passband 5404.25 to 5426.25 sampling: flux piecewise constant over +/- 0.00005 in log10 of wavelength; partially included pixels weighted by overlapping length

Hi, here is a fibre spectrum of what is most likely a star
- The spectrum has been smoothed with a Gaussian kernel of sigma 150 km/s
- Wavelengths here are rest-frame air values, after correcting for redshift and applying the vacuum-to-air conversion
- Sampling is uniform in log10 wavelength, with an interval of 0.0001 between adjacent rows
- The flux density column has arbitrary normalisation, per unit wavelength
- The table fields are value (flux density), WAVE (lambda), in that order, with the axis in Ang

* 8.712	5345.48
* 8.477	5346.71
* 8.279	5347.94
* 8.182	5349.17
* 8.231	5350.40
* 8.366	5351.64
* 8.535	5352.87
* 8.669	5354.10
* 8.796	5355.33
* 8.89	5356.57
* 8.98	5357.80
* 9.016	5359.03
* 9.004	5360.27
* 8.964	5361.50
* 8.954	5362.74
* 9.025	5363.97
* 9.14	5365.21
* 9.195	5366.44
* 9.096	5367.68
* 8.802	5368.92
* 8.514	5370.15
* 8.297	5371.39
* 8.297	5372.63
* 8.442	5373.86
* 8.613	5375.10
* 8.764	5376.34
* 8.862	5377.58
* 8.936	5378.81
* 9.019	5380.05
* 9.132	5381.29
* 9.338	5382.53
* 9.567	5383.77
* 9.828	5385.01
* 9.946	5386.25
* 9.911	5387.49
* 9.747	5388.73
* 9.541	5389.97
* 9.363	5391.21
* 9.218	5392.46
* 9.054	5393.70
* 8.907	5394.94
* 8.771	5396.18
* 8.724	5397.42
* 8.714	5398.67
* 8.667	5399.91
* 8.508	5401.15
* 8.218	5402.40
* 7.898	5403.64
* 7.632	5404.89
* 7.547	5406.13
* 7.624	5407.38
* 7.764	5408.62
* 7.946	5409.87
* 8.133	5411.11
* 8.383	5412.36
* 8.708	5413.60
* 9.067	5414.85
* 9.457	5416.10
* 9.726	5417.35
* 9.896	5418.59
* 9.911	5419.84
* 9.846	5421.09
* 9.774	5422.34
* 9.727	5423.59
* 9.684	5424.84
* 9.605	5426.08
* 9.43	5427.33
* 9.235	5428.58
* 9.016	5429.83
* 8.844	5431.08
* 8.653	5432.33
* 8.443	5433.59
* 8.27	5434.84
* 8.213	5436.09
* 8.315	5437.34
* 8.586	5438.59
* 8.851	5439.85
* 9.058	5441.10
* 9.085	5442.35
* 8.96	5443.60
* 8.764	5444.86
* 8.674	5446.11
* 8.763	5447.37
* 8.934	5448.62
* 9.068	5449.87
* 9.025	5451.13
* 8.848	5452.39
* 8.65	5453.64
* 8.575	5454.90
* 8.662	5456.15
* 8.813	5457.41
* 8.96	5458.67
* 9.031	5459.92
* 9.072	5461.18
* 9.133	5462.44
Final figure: -1.4 Ang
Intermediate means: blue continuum 8.3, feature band 8.9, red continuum 8.5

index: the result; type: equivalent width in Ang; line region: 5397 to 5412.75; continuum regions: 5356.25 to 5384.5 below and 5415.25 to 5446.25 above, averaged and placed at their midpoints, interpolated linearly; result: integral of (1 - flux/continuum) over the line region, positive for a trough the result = 1.6 Ang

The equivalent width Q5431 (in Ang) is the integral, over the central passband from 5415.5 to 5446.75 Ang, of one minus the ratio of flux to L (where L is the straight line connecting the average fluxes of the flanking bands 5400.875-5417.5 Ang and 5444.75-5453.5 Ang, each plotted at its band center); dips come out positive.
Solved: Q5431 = -1.9 Ang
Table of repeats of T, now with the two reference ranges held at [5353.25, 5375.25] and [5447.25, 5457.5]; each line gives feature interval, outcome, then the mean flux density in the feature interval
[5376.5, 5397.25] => -1.1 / 9.3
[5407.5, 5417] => 0.4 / 8.48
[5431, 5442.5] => 0.3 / 8.6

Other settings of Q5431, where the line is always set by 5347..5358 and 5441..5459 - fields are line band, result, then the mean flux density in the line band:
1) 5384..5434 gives -1.5 Ang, 8.98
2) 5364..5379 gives -0.3 Ang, 8.75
